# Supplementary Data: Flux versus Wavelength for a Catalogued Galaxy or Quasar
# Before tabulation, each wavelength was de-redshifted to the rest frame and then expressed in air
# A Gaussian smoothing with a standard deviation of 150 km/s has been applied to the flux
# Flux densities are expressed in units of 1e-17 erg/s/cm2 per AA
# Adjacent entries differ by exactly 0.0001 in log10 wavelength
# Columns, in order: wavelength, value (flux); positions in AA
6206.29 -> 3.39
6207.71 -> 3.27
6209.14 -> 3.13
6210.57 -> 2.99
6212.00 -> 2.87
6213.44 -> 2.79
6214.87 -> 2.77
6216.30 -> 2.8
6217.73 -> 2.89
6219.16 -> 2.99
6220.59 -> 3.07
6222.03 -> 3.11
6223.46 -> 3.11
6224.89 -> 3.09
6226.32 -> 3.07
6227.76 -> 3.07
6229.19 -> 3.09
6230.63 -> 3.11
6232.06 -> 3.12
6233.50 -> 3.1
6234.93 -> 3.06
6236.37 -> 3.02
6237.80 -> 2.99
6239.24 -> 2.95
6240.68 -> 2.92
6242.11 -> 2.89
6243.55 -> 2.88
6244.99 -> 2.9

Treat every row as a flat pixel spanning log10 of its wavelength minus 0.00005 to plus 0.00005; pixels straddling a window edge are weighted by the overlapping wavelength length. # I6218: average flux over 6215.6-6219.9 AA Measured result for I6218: 2.9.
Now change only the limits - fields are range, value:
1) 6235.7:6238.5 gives 3.01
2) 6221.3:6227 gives 3.1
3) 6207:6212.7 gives 3.07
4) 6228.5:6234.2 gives 3.1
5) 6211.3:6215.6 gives 2.8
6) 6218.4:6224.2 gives 3.07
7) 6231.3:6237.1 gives 3.08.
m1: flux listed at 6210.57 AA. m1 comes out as 2.99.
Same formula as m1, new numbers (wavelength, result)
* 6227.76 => 3.07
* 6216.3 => 2.8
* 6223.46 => 3.11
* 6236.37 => 3.02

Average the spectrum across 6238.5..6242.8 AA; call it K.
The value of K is 2.92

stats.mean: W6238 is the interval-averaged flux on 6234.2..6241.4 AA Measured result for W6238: 2.99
